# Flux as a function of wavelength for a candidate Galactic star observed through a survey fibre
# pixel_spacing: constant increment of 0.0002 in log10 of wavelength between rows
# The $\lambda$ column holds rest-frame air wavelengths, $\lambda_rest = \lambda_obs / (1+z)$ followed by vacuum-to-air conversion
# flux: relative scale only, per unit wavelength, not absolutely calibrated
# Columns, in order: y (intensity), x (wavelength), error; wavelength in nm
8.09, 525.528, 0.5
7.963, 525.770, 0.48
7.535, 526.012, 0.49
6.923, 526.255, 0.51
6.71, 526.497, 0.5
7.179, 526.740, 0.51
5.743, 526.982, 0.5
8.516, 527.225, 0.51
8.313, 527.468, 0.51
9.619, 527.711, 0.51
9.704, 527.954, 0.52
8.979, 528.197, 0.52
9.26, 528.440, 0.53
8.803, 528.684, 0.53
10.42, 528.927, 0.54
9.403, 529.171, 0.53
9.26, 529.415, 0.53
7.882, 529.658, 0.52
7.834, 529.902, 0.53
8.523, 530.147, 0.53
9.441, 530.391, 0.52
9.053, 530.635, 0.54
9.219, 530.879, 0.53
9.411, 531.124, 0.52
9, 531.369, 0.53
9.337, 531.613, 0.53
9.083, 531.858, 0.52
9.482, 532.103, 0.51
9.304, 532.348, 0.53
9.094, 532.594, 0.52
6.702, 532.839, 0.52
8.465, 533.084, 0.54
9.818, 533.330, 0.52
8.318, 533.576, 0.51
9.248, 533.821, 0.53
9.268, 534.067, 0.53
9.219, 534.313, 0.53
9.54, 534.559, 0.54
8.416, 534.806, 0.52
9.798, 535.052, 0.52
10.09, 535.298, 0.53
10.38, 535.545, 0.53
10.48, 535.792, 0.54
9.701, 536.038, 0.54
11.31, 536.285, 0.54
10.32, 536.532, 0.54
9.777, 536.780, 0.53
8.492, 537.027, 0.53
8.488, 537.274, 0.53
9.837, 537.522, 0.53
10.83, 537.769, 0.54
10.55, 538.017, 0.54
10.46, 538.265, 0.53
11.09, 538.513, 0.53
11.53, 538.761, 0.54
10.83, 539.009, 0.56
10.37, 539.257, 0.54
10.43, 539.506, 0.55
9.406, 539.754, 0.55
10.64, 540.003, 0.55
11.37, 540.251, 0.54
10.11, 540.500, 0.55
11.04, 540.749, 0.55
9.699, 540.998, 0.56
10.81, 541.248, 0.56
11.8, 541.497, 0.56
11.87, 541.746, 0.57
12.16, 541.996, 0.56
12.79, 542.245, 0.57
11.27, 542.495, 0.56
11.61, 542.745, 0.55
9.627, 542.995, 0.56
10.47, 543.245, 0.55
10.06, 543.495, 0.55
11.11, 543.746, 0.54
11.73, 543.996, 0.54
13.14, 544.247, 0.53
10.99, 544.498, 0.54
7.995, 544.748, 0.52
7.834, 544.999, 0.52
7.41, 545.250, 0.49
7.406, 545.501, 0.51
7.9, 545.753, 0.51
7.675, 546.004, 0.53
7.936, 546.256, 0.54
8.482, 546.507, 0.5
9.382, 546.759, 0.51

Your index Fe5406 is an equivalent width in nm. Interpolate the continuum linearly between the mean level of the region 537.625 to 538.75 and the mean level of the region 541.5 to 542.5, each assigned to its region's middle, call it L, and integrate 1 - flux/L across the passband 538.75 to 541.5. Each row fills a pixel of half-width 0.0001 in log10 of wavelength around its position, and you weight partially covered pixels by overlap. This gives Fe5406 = 0.21 nm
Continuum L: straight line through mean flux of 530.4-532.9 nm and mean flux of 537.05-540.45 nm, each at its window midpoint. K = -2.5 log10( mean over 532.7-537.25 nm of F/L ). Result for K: 0.03 mag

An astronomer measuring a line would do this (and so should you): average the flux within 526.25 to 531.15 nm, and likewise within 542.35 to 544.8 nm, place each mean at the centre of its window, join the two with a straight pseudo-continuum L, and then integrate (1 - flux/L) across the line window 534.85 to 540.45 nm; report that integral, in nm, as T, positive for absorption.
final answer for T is -0.15 nm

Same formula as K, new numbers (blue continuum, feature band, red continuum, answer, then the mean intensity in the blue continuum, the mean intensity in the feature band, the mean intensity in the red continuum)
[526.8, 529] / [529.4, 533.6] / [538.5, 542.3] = 0.063 mag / 8.74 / 8.85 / 11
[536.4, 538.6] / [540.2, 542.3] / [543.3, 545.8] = -0.151 mag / 9.97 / 11.2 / 9.63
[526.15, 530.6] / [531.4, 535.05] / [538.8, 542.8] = 0.058 mag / 8.49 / 8.98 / 11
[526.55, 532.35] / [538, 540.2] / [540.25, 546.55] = -0.093 mag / 8.83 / 10.6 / 10.2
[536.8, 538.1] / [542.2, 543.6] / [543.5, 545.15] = -0.067 mag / 9.63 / 10.9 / 10.4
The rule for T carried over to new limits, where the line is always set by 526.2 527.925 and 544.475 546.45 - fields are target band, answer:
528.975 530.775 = -0.252 nm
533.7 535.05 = -0.235 nm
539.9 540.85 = -0.343 nm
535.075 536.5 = -0.452 nm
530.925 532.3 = -0.261 nm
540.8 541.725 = -0.346 nm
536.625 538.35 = -0.413 nm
